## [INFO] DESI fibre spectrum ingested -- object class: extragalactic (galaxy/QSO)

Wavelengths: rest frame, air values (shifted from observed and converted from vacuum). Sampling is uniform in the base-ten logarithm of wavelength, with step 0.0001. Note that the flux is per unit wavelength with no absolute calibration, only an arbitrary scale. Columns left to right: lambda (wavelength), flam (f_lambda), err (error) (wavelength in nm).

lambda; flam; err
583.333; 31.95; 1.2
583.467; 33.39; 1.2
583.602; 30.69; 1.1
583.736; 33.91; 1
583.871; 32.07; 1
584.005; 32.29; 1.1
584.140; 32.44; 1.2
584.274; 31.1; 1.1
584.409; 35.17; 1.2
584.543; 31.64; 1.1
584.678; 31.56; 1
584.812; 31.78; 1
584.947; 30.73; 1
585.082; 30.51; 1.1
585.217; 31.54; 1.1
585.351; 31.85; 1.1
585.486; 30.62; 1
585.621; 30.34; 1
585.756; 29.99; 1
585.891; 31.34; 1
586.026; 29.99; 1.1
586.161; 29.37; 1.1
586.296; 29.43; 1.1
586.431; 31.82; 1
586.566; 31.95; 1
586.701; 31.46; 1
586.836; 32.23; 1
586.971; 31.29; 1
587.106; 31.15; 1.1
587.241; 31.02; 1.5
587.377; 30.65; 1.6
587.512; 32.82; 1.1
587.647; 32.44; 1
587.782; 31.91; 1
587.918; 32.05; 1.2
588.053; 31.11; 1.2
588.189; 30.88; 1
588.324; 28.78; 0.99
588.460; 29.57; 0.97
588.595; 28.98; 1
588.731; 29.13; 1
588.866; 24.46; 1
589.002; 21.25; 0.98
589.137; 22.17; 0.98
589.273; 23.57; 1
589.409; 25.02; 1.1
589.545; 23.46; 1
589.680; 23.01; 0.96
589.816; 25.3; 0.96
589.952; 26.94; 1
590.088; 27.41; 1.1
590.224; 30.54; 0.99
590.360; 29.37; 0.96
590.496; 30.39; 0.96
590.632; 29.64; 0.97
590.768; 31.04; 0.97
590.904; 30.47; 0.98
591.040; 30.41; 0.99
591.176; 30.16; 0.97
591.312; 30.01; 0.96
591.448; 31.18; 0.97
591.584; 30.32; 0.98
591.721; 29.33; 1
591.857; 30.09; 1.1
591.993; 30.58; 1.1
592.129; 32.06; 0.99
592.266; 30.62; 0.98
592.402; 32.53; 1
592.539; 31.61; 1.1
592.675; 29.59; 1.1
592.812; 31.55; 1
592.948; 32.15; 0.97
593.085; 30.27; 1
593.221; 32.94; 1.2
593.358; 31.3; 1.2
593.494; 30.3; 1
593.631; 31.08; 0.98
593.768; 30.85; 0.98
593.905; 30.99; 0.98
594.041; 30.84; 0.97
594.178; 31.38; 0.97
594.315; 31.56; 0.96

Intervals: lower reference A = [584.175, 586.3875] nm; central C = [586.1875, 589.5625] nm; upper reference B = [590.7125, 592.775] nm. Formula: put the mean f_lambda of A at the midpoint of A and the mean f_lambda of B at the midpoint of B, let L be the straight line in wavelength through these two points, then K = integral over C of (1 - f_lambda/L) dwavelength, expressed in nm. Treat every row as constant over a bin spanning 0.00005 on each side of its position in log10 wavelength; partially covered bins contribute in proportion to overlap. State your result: 0.19 nm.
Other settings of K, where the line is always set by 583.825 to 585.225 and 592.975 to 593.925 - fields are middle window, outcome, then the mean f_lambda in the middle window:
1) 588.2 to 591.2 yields 0.39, 27.4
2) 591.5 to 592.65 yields 0.02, 30.8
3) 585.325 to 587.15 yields 0.05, 30.9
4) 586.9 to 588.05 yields 0.00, 31.6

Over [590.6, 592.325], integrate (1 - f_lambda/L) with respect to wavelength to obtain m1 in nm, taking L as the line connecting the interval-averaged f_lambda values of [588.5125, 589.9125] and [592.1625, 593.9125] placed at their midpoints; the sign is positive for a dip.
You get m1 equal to -0.12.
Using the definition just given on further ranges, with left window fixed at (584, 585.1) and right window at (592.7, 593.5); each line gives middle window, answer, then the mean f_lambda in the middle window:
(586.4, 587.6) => 0.01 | 31.6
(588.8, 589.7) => 0.24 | 23.3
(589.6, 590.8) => 0.13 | 28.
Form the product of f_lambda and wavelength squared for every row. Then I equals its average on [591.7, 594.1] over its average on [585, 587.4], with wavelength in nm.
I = 1.03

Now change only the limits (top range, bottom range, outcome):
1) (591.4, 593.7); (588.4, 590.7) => 1.18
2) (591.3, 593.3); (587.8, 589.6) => 1.16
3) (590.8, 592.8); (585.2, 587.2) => 1.01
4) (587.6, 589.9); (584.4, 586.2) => 0.89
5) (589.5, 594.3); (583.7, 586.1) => 0.98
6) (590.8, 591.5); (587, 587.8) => 0.98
